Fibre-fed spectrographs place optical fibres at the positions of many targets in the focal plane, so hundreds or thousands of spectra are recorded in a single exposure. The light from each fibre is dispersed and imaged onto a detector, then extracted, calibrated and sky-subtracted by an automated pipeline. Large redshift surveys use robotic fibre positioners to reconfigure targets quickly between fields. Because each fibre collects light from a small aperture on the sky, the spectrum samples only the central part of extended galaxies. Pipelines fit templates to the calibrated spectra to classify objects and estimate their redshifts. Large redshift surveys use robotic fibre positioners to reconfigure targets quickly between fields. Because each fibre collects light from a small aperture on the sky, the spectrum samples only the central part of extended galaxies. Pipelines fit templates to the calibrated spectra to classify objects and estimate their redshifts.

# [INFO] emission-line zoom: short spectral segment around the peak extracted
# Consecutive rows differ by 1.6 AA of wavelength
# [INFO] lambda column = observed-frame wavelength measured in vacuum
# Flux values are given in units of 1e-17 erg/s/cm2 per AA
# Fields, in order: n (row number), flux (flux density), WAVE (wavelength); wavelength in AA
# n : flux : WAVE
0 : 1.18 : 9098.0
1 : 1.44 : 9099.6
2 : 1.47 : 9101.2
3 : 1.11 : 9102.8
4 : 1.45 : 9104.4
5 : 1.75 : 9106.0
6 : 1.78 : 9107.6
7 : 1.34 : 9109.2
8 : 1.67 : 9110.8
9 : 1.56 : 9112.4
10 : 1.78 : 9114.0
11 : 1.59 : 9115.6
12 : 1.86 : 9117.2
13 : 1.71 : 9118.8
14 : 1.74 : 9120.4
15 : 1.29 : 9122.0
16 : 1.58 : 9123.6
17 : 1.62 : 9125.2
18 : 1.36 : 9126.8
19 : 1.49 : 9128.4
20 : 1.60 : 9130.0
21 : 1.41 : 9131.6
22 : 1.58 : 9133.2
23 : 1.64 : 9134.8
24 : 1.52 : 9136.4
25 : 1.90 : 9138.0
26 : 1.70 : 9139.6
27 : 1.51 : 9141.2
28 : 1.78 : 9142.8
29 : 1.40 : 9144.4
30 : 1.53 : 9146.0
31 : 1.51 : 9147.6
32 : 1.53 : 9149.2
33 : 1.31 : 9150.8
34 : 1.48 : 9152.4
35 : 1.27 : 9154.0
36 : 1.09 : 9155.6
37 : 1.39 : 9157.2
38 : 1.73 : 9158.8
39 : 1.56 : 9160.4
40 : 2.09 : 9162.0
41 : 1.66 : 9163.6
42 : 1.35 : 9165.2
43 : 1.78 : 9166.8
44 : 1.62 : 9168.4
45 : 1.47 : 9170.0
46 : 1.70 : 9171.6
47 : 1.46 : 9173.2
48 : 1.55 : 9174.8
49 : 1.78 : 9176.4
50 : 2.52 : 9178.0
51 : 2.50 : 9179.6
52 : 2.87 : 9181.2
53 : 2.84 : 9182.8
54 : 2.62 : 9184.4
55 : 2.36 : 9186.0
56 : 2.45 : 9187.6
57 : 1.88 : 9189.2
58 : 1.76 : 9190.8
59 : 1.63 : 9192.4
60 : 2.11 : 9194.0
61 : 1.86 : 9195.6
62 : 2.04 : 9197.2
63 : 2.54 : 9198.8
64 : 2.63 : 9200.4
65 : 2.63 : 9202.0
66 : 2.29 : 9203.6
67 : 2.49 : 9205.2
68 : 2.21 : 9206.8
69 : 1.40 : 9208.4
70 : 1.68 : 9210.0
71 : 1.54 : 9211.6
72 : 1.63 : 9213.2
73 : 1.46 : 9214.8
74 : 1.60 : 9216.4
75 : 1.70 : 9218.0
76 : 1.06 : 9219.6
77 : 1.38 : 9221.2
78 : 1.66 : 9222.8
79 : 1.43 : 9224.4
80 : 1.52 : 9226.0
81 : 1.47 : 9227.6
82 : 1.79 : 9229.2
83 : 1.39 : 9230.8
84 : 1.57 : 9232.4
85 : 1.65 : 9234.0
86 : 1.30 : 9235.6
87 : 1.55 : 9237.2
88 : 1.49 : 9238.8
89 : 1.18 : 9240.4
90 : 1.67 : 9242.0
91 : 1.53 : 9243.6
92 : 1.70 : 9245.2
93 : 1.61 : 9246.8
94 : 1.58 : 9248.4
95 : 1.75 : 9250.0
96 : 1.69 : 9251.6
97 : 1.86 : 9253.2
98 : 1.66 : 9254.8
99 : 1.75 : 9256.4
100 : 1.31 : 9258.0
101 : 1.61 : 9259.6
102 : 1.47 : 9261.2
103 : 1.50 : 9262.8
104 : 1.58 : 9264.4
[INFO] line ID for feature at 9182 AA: [S II] 6716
